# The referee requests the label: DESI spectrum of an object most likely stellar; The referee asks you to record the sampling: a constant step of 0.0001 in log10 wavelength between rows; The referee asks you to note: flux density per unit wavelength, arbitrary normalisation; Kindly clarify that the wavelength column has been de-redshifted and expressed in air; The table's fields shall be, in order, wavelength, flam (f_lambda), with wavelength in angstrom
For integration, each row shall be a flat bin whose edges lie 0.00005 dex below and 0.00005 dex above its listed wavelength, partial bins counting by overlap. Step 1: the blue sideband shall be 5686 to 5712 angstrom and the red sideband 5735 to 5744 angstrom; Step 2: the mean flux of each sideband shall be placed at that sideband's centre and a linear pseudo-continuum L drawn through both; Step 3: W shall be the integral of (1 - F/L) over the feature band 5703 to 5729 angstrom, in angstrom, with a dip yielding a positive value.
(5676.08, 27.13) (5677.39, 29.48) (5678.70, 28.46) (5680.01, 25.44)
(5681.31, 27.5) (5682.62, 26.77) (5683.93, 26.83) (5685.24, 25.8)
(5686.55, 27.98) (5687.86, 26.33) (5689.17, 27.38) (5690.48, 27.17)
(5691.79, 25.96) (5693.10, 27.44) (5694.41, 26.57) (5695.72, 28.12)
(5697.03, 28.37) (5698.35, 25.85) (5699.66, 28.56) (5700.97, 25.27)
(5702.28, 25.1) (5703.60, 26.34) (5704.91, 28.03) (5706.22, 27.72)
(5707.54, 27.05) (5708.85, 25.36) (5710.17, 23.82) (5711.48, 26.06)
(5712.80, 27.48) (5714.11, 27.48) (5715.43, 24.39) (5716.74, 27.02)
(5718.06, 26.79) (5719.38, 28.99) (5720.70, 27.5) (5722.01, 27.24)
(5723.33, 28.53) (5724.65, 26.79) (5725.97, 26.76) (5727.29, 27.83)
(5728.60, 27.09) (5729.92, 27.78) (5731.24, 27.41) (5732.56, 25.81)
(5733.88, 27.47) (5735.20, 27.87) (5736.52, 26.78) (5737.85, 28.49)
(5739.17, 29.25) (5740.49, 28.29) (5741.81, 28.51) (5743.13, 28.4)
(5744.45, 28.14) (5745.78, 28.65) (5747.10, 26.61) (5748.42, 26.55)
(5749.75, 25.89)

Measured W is 0.4 angstrom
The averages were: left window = 26.7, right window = 28.2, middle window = 26.9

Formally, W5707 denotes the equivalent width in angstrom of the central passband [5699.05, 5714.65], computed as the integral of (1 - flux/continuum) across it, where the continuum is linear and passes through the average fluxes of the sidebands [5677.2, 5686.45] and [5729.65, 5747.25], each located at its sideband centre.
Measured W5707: 0.5 angstrom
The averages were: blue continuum 27.1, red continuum 27.9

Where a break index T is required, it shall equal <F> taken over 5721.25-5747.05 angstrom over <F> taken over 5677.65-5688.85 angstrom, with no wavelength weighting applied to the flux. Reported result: 1.03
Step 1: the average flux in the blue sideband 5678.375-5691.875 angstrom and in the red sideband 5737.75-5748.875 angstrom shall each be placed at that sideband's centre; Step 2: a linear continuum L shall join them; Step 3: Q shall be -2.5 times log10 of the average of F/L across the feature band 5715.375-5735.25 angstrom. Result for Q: 0.02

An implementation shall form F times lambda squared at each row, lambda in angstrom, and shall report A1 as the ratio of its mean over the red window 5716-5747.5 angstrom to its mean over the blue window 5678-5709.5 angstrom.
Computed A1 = 1.04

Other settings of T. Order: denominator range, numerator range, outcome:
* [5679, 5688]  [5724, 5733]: 1.01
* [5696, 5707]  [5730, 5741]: 1.03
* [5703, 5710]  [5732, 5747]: 1.05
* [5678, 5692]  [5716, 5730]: 1.02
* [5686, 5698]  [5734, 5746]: 1.04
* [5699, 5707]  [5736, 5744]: 1.05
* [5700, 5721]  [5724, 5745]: 1.04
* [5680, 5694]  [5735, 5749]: 1.04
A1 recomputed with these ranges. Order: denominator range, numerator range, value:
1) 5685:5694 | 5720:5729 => 1.03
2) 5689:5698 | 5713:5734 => 1.01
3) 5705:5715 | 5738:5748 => 1.08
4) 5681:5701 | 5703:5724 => 1.00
